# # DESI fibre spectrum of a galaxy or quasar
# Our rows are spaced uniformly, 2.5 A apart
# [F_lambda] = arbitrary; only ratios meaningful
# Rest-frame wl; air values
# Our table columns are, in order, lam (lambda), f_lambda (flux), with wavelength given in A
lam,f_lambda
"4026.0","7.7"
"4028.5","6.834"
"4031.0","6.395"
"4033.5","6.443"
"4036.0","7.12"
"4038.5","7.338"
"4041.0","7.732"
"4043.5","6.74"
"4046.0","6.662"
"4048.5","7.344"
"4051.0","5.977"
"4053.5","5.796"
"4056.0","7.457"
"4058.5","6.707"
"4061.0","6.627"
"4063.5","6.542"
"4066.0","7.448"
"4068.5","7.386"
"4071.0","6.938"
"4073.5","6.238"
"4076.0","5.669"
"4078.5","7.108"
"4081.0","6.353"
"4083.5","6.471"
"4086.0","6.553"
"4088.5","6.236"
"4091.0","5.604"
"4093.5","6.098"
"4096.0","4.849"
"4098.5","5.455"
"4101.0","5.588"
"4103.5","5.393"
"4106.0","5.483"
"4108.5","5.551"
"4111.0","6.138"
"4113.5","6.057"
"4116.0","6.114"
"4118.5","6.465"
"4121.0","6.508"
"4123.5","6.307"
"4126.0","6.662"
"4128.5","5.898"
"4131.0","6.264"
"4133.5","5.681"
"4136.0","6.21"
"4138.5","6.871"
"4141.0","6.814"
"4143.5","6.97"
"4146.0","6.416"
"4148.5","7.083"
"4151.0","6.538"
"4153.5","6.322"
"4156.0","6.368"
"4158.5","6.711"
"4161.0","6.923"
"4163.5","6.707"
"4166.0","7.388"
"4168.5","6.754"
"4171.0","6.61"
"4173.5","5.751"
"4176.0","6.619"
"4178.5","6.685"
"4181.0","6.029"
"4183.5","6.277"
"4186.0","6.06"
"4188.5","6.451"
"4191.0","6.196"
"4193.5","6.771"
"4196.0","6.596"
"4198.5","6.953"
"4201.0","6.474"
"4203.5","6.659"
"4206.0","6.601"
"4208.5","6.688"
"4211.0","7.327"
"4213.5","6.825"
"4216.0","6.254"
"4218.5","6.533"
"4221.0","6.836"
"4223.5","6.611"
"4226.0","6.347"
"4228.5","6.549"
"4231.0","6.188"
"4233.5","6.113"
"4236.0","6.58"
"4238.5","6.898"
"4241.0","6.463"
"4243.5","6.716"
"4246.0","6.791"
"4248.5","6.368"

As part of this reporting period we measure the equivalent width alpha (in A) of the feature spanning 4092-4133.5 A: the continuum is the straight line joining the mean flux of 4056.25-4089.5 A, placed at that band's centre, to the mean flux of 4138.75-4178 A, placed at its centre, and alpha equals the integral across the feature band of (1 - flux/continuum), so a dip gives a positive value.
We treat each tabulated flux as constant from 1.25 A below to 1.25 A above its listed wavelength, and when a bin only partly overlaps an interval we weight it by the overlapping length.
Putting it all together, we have 4.67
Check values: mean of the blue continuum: 6.66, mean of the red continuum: 6.67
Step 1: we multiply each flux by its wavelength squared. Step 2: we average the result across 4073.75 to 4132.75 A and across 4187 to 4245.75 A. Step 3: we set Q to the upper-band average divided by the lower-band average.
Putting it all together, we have 1.2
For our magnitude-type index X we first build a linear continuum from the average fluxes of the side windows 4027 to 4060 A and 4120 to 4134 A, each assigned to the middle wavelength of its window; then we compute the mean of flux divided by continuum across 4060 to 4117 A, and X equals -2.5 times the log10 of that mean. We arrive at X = 0.06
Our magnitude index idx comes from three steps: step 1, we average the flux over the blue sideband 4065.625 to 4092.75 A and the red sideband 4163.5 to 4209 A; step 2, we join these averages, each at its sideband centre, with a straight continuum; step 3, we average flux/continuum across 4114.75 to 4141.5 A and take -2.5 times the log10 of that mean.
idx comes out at 0.03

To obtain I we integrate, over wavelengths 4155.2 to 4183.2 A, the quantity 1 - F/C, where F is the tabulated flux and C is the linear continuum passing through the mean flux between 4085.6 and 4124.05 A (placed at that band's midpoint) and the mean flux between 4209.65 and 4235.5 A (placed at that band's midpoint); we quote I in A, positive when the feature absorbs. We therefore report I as -1.5 A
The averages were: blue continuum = 5.88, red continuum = 6.56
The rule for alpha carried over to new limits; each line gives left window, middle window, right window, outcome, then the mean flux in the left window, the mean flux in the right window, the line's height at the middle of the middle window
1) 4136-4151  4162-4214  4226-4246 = 0.36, 6.75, 6.51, 6.64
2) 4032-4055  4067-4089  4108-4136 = -0.17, 6.8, 6.17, 6.52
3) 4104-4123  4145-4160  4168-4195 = -0.85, 6.03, 6.37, 6.23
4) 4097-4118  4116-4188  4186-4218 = -3.97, 5.74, 6.62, 6.16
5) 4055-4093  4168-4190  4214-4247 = 0.72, 6.61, 6.53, 6.56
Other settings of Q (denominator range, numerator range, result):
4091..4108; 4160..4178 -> 1.26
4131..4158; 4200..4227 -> 1.05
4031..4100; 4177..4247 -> 1.08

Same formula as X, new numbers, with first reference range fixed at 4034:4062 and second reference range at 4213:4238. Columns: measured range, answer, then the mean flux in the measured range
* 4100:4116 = 0.17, 5.74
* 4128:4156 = 0.03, 6.47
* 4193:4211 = -0.03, 6.72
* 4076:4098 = 0.11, 6.11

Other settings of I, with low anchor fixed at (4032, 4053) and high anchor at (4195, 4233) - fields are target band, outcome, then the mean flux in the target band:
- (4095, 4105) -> 2.14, 5.34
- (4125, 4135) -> 0.93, 6.11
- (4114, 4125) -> 0.69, 6.34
